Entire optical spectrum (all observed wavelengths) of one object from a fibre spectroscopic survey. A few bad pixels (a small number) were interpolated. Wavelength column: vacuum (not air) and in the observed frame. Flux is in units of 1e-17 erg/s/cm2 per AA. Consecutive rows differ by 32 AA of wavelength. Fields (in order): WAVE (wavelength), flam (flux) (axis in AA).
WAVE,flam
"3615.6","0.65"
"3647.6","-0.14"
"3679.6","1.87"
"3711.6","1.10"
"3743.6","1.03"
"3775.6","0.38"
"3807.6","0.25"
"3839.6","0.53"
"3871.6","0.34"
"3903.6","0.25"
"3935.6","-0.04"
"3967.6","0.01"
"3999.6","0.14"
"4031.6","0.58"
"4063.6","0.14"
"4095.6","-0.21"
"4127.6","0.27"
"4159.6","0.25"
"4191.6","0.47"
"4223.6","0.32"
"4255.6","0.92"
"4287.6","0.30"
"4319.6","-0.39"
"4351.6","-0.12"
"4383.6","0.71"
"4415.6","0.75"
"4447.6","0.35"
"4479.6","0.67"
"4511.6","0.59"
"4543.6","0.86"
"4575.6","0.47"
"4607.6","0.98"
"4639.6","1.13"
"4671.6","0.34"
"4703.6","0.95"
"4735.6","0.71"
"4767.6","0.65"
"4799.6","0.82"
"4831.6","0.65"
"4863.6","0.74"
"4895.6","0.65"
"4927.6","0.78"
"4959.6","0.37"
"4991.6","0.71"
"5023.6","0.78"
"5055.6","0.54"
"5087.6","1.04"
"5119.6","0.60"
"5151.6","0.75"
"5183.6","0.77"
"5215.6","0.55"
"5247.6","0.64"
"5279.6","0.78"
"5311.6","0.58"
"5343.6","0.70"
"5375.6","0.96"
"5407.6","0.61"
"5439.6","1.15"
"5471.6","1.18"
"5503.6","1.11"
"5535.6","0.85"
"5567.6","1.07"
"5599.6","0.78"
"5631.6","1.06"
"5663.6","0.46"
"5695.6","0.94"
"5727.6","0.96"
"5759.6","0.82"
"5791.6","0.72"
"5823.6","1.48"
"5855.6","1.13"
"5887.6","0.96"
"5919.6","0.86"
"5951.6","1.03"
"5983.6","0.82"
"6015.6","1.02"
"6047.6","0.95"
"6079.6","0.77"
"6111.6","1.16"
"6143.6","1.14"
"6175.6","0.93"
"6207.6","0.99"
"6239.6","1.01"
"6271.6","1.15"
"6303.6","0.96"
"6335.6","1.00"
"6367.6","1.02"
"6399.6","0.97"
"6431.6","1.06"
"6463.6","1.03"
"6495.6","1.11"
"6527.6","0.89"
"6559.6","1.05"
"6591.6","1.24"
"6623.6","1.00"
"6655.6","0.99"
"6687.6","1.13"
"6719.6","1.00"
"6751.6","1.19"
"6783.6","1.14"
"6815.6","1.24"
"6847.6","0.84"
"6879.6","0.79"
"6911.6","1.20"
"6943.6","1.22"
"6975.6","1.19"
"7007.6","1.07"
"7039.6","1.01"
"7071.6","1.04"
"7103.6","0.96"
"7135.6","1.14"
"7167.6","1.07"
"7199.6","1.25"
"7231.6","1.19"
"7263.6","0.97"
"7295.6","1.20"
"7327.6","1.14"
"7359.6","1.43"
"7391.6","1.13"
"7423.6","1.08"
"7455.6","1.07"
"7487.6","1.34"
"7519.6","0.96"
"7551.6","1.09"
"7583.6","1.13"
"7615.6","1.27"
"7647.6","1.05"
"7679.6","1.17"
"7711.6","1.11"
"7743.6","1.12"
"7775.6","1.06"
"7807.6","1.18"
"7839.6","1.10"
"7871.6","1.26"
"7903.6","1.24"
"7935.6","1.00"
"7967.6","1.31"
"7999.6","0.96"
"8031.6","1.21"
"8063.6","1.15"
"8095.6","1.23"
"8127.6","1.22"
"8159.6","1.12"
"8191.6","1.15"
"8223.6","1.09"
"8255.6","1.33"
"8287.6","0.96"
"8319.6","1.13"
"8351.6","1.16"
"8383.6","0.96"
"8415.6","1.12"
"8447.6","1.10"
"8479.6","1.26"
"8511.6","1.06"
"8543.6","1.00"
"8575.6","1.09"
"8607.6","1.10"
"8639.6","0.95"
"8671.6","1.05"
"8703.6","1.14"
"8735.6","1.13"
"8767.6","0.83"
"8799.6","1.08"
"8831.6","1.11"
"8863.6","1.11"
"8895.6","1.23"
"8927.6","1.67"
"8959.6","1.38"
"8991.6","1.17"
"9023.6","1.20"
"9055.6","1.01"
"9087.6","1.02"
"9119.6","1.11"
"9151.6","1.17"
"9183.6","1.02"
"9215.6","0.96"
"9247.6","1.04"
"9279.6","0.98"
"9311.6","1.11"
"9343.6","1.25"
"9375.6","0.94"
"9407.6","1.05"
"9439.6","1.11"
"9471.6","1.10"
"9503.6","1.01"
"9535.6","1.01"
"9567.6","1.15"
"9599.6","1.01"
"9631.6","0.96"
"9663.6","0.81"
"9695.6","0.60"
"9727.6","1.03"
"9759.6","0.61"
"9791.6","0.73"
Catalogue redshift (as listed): 0.362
